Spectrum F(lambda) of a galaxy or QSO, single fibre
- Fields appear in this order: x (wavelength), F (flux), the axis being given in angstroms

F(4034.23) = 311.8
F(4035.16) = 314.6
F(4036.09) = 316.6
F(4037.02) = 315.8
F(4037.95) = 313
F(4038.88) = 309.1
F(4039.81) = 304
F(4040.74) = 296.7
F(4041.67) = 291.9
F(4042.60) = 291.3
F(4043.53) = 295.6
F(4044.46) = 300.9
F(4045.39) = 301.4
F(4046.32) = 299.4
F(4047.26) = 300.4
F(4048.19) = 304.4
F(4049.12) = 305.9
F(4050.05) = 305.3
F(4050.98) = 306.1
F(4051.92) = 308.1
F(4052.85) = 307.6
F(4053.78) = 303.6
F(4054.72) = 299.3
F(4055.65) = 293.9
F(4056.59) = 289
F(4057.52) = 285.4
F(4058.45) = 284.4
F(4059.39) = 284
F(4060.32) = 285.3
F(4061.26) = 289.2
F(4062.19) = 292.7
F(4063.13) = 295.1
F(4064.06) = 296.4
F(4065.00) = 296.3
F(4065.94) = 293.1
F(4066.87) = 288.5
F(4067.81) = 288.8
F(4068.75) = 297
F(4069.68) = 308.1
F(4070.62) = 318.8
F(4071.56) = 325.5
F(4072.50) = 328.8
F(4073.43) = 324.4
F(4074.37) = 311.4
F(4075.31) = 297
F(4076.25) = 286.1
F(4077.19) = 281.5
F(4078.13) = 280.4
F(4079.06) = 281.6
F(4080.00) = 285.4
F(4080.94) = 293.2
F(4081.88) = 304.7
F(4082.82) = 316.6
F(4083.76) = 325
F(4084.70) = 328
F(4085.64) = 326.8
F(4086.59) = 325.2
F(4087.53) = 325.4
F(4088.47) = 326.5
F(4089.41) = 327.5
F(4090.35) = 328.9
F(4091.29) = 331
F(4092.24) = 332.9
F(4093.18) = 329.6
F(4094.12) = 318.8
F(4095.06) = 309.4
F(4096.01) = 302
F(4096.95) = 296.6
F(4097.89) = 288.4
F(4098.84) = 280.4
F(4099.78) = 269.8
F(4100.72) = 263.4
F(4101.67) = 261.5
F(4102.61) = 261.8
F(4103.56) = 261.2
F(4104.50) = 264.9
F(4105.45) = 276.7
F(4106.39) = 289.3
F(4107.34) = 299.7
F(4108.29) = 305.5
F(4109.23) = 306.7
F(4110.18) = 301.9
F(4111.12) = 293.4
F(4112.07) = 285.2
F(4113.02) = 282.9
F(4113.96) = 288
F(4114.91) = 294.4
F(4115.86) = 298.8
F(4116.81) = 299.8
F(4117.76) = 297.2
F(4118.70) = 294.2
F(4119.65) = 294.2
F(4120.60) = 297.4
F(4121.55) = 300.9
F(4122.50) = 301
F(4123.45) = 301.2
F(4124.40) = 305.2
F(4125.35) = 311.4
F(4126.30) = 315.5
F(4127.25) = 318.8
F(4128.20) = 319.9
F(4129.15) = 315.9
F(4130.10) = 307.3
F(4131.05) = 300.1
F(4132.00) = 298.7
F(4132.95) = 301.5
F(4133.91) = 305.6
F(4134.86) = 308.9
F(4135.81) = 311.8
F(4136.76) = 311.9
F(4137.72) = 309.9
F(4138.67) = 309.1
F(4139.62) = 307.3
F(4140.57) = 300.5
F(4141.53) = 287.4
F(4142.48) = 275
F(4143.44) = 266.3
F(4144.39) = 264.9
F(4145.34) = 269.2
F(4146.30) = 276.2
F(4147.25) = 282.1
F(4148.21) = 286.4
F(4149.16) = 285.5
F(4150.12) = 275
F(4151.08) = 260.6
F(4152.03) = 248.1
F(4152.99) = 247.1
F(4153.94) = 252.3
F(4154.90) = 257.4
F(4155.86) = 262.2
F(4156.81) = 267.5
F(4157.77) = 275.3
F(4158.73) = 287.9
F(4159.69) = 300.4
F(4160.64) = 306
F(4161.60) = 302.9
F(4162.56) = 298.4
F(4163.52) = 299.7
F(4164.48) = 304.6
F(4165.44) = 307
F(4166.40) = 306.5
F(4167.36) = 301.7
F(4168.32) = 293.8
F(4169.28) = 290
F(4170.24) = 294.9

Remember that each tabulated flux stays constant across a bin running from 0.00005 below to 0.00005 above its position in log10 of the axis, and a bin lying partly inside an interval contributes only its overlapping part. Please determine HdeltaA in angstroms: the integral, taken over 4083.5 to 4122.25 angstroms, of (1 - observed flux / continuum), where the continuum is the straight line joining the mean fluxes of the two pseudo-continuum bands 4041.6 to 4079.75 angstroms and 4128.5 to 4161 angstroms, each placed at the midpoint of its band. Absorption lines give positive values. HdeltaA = -1.0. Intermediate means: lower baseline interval 298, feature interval 300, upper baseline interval 286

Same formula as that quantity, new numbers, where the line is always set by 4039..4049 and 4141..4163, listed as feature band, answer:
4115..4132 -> -1.4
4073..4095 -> -1.7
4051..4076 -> -0.4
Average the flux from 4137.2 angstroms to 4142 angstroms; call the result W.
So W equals 303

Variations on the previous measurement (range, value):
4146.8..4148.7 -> 284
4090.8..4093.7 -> 331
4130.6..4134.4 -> 301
